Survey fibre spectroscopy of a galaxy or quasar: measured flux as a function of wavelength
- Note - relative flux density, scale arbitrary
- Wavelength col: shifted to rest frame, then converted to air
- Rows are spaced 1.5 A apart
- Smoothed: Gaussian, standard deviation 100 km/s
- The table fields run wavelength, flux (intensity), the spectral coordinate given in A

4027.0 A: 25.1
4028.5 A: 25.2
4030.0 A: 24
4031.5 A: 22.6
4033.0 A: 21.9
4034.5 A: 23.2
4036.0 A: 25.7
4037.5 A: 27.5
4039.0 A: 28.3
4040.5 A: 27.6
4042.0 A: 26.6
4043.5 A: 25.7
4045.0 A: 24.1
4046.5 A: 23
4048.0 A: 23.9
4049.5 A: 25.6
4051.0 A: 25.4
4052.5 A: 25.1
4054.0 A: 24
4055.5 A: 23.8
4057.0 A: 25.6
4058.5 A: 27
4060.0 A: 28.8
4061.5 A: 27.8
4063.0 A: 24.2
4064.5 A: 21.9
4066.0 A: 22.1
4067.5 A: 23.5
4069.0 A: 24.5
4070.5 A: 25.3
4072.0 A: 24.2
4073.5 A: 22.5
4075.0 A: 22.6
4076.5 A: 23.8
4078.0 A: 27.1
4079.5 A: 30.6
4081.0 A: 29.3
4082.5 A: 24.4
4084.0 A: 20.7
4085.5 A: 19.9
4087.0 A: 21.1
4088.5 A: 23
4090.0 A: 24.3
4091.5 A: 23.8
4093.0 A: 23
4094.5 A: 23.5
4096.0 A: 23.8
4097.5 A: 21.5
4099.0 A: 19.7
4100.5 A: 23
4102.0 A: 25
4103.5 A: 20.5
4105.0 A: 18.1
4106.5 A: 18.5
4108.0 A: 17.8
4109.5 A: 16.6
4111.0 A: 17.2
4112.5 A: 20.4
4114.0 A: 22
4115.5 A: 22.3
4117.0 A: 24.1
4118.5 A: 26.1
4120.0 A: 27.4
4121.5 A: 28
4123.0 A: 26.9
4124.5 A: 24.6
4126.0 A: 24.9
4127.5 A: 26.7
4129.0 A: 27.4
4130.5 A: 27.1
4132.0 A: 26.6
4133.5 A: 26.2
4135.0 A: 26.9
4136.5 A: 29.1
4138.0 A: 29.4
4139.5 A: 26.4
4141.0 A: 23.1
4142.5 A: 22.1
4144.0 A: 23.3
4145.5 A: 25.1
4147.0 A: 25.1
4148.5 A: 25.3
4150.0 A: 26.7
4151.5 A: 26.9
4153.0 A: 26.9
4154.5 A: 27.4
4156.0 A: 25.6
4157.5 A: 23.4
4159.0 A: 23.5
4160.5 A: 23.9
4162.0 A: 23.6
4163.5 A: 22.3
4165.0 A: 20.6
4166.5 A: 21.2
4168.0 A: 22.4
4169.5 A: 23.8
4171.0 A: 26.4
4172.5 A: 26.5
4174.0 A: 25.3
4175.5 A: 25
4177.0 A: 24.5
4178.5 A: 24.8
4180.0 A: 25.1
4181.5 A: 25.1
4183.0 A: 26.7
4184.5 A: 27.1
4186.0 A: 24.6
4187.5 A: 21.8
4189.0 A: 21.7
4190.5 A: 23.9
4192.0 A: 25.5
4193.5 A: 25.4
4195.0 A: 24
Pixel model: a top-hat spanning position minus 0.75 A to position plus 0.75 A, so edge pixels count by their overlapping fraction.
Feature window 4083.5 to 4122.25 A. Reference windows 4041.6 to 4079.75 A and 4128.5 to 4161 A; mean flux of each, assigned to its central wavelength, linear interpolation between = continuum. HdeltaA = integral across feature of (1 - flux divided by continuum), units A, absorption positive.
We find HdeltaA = 5.1 A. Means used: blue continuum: 24.9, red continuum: 25.8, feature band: 22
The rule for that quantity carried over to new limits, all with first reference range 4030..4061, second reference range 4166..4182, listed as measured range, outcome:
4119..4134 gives -1.0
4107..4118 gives 2.1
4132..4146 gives -0.6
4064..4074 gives 0.7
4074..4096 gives 0.9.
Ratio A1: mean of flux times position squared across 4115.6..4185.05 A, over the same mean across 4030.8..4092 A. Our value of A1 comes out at 1.1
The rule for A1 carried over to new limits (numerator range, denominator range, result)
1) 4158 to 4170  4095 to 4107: 1.09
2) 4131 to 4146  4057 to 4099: 1.10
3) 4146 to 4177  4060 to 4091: 1.06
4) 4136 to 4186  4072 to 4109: 1.13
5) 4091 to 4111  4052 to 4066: 0.85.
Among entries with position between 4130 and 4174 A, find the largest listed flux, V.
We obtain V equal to 29.4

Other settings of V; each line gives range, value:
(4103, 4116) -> 22.3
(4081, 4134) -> 29.3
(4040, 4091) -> 30.6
